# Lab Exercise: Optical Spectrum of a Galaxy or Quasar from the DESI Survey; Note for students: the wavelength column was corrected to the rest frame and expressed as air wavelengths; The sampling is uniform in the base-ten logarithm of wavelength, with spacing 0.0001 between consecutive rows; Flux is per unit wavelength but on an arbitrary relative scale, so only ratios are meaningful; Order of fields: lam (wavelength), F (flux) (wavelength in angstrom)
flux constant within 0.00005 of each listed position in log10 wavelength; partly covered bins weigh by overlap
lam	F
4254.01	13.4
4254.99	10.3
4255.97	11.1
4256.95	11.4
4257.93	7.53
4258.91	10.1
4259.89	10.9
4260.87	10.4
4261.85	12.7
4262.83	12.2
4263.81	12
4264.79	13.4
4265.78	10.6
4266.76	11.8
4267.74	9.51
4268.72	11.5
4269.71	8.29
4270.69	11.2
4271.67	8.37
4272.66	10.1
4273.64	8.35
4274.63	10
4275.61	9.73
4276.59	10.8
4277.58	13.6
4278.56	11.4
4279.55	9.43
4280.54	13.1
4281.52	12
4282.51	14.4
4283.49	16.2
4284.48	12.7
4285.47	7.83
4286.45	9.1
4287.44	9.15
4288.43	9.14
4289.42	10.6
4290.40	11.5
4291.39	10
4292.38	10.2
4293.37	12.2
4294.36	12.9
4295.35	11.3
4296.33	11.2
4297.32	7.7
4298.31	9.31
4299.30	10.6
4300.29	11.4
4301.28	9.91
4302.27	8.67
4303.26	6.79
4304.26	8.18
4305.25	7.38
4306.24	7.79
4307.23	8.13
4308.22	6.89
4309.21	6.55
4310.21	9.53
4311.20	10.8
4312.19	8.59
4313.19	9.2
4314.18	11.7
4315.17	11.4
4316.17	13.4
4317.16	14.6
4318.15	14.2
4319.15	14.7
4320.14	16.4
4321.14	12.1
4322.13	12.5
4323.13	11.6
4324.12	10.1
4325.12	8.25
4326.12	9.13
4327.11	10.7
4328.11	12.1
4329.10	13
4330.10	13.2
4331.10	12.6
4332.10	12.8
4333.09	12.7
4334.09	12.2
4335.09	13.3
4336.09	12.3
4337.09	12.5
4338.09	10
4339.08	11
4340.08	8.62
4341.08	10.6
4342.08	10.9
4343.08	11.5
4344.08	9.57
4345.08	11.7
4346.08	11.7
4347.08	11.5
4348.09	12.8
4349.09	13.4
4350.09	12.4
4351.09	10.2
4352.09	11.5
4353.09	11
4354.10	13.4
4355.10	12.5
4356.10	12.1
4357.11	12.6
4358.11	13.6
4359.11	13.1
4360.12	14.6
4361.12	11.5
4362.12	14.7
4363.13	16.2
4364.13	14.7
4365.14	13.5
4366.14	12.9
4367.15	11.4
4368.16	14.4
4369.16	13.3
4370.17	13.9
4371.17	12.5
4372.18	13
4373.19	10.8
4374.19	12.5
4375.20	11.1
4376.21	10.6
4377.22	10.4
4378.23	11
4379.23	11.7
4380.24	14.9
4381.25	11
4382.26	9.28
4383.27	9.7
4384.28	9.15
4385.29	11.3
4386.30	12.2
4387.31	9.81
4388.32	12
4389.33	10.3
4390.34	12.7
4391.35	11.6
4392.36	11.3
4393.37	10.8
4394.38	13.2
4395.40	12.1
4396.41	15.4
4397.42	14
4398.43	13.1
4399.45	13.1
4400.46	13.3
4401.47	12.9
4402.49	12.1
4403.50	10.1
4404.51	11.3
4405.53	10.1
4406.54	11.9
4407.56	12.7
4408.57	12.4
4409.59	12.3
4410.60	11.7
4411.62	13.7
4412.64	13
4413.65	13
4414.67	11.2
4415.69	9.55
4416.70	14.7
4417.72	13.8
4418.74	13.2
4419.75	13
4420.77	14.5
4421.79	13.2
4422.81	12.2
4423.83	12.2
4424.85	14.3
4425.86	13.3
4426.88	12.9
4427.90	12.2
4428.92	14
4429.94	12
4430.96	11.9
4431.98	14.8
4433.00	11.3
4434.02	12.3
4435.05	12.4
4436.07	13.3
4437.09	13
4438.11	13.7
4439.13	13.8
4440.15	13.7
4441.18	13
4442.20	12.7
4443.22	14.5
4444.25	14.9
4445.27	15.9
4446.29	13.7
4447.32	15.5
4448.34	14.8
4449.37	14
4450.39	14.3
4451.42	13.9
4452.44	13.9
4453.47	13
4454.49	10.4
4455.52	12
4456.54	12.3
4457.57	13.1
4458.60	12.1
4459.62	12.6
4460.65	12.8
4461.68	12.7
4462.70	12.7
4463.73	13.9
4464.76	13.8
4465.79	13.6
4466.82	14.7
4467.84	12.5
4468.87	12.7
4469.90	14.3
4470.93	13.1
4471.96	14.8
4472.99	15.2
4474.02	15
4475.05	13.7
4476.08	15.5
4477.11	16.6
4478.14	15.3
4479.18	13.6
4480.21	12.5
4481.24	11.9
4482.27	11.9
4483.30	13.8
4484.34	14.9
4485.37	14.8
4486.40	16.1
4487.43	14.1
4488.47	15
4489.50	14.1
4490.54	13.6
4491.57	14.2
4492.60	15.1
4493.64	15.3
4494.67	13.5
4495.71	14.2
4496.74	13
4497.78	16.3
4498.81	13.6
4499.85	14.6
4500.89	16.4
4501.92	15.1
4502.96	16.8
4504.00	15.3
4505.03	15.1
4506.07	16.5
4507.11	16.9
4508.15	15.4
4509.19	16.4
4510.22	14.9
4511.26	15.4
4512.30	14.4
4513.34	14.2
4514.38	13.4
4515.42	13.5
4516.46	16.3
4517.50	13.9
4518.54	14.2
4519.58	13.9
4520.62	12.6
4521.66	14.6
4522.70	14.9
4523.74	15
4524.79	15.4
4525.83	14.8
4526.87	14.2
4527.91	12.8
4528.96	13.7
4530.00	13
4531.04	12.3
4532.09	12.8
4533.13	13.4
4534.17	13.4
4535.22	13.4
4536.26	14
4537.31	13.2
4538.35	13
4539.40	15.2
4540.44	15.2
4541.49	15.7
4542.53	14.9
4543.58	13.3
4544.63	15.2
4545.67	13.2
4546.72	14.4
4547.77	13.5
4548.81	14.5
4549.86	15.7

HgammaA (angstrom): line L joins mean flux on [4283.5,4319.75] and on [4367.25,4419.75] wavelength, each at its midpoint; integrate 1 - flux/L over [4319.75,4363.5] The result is -3.9 angstrom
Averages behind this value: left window 10.2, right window 12.1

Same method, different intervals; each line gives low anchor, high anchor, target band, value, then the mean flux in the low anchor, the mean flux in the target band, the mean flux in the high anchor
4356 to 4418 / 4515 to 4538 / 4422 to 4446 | -0.8 angstrom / 12.3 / 13.2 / 13.9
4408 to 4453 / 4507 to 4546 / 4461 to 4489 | -0.6 angstrom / 13.3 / 14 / 14.2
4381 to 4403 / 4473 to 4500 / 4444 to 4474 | 0.1 angstrom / 11.8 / 13.6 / 14.3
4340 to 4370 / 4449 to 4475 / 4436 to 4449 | -0.9 angstrom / 12.5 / 14.1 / 13.3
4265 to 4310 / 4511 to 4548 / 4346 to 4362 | -1.7 angstrom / 10.2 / 12.4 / 14.1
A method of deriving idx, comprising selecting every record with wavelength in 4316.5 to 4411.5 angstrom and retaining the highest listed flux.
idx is 16.4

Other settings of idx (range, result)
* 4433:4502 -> 16.6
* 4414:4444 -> 14.8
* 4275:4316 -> 16.2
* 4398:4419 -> 14.7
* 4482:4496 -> 16.1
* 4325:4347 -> 13.3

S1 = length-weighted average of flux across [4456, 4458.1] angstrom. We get 12.7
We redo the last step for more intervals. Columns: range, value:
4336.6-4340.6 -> 10.5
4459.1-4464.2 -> 12.9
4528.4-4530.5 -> 13.3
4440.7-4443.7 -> 13.4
